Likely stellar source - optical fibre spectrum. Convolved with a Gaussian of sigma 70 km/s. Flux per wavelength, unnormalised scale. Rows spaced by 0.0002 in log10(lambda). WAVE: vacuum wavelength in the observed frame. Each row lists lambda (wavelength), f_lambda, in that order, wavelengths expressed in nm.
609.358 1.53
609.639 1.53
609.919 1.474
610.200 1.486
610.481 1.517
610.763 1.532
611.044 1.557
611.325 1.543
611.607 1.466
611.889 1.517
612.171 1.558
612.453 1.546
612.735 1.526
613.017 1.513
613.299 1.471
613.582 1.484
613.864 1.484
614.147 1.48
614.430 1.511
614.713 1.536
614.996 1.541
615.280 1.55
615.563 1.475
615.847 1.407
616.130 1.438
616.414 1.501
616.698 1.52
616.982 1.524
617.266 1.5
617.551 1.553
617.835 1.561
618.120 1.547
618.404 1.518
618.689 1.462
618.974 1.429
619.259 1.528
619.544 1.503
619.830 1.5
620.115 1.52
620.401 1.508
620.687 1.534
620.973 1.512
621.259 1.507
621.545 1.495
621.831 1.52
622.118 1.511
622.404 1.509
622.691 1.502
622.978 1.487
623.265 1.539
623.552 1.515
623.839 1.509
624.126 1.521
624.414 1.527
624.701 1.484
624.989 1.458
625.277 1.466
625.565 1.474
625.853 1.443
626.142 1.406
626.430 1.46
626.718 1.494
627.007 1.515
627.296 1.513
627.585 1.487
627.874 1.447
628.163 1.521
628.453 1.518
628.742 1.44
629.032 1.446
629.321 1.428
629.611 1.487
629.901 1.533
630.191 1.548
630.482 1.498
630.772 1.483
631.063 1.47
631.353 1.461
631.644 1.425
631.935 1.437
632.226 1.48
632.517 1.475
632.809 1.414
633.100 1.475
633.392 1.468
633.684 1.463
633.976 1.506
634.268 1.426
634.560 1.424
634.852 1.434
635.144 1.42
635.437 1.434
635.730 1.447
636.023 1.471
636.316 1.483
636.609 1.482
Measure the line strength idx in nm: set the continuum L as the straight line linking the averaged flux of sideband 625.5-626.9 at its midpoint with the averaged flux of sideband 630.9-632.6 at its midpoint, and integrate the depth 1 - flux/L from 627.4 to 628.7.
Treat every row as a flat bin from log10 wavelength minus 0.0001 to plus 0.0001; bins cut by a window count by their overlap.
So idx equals -0.03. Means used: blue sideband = 1.46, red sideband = 1.46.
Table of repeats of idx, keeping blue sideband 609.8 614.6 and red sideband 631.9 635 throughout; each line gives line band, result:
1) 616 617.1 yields 0.00 nm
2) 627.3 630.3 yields -0.04 nm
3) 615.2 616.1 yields 0.02 nm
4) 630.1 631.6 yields -0.02 nm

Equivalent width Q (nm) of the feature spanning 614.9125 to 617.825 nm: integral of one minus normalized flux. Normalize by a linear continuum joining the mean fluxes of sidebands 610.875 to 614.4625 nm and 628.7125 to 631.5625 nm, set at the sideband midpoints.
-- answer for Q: 0.01 nm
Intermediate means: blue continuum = 1.51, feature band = 1.5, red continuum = 1.48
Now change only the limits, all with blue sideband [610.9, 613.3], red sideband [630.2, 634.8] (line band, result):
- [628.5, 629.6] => 0.016 nm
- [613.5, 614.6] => 0.020 nm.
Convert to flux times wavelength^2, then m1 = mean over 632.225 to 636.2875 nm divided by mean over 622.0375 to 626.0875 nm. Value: 1.00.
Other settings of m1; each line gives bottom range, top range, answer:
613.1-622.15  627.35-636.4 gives 1.02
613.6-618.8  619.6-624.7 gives 1.02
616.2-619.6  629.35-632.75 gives 1.02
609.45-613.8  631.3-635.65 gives 1.03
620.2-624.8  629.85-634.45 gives 1.00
